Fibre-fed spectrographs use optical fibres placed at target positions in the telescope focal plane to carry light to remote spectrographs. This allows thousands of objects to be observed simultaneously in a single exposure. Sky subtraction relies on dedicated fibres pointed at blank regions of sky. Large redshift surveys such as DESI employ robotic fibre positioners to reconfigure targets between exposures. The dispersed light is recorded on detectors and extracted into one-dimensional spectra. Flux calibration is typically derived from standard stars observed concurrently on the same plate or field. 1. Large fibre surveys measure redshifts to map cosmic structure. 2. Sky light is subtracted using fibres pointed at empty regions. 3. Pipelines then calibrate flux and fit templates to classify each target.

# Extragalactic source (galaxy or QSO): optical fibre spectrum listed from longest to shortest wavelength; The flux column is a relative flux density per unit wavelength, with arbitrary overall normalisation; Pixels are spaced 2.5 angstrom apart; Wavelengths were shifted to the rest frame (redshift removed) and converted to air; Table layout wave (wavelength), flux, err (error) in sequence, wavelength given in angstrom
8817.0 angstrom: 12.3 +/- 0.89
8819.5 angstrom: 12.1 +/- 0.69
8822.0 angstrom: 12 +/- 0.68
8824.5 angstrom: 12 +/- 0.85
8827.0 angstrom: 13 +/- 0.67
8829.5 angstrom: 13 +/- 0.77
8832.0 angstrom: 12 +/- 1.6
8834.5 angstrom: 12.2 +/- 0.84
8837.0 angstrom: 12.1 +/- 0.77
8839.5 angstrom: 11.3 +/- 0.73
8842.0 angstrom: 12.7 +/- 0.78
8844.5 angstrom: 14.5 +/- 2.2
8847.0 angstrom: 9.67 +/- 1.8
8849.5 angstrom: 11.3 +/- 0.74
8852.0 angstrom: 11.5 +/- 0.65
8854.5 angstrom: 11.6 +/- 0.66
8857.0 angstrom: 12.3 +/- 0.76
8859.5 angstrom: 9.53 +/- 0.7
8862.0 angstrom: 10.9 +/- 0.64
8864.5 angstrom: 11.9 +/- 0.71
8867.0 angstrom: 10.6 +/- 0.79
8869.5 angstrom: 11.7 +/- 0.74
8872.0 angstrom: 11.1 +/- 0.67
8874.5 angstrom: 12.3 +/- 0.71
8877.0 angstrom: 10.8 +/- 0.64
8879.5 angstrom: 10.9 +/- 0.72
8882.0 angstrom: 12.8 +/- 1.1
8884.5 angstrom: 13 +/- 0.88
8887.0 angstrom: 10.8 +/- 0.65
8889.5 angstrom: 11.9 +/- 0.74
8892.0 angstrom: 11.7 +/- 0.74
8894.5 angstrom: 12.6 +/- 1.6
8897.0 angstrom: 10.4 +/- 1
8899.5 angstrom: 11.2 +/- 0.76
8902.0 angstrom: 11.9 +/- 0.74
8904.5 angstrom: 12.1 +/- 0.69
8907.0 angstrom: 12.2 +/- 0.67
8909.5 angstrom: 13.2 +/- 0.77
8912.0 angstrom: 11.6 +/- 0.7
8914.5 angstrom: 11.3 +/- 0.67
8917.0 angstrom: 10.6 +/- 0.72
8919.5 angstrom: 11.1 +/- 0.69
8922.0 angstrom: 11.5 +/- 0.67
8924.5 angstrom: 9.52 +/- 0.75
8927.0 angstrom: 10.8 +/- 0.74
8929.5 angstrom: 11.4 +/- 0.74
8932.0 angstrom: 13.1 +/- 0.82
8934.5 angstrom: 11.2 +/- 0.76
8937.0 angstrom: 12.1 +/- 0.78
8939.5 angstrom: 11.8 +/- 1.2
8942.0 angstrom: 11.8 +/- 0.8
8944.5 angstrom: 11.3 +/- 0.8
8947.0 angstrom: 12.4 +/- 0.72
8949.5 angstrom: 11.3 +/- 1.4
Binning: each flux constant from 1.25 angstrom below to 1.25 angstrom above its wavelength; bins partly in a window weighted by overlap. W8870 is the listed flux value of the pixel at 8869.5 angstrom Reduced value 11.7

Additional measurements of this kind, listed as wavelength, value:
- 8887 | 10.8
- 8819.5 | 12.1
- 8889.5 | 11.9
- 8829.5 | 13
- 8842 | 12.7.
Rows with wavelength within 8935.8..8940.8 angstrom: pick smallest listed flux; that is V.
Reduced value 11.8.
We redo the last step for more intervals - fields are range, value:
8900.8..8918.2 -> 10.6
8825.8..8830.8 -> 13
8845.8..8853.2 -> 9.67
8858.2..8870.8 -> 9.53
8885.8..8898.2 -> 10.4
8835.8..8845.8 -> 11.3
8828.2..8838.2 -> 12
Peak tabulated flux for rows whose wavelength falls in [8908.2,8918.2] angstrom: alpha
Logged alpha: 13.2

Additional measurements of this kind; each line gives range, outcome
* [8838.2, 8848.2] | 14.5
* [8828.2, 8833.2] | 13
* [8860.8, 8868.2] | 11.9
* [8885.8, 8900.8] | 12.6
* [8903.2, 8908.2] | 12.2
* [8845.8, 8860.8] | 12.3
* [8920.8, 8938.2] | 13.1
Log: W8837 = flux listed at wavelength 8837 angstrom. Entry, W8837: 12.1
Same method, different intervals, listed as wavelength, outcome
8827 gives 13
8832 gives 12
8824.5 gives 12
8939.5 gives 11.8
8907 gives 12.2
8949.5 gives 11.3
